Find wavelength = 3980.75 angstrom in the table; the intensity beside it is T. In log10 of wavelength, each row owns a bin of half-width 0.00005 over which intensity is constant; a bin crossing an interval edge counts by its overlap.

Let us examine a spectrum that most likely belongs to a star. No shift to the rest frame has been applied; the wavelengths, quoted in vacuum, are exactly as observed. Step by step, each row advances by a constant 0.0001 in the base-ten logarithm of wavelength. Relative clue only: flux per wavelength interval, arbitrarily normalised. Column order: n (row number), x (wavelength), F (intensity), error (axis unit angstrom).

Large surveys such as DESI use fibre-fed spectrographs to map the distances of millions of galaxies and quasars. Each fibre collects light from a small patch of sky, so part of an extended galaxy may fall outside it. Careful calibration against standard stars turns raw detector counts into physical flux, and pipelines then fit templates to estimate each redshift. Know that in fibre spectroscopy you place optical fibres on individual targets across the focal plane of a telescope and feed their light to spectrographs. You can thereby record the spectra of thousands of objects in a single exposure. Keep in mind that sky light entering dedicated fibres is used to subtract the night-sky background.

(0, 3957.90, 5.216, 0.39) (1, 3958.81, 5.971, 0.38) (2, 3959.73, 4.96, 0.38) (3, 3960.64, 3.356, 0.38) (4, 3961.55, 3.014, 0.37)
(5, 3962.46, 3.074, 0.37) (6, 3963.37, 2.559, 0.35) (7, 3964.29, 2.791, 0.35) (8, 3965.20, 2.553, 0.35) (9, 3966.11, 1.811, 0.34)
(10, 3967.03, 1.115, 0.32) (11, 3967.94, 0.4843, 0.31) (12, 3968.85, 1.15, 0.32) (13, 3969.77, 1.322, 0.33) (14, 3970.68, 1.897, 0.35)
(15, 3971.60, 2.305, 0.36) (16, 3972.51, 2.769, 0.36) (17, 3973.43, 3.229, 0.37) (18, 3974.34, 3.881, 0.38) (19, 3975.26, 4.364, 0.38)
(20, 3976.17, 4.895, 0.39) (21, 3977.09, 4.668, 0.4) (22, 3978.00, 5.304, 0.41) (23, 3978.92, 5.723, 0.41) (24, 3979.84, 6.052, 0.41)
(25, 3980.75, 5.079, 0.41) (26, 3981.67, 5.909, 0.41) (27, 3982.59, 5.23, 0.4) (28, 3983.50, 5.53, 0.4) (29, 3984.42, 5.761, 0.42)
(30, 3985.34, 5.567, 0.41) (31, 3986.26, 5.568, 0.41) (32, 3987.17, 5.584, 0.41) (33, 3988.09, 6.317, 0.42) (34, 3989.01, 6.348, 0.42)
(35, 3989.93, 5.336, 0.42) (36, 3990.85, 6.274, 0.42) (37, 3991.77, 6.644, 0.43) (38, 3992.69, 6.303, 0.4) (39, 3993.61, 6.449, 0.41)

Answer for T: 5.079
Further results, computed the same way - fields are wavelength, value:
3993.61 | 6.449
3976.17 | 4.895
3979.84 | 6.052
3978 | 5.304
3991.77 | 6.644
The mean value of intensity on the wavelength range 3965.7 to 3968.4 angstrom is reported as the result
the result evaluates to 1.13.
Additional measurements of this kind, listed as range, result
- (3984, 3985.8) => 5.65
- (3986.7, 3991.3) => 5.97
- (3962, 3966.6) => 2.55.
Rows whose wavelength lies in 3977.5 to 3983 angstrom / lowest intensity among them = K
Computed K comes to 5.079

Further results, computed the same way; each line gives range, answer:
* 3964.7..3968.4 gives 0.4843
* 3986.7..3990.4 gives 5.336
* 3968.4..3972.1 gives 1.15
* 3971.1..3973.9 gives 2.305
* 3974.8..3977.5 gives 4.364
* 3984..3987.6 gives 5.567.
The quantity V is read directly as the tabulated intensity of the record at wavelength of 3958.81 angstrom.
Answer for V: 5.971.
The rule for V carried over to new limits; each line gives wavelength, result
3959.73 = 4.96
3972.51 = 2.769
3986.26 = 5.568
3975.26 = 4.364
